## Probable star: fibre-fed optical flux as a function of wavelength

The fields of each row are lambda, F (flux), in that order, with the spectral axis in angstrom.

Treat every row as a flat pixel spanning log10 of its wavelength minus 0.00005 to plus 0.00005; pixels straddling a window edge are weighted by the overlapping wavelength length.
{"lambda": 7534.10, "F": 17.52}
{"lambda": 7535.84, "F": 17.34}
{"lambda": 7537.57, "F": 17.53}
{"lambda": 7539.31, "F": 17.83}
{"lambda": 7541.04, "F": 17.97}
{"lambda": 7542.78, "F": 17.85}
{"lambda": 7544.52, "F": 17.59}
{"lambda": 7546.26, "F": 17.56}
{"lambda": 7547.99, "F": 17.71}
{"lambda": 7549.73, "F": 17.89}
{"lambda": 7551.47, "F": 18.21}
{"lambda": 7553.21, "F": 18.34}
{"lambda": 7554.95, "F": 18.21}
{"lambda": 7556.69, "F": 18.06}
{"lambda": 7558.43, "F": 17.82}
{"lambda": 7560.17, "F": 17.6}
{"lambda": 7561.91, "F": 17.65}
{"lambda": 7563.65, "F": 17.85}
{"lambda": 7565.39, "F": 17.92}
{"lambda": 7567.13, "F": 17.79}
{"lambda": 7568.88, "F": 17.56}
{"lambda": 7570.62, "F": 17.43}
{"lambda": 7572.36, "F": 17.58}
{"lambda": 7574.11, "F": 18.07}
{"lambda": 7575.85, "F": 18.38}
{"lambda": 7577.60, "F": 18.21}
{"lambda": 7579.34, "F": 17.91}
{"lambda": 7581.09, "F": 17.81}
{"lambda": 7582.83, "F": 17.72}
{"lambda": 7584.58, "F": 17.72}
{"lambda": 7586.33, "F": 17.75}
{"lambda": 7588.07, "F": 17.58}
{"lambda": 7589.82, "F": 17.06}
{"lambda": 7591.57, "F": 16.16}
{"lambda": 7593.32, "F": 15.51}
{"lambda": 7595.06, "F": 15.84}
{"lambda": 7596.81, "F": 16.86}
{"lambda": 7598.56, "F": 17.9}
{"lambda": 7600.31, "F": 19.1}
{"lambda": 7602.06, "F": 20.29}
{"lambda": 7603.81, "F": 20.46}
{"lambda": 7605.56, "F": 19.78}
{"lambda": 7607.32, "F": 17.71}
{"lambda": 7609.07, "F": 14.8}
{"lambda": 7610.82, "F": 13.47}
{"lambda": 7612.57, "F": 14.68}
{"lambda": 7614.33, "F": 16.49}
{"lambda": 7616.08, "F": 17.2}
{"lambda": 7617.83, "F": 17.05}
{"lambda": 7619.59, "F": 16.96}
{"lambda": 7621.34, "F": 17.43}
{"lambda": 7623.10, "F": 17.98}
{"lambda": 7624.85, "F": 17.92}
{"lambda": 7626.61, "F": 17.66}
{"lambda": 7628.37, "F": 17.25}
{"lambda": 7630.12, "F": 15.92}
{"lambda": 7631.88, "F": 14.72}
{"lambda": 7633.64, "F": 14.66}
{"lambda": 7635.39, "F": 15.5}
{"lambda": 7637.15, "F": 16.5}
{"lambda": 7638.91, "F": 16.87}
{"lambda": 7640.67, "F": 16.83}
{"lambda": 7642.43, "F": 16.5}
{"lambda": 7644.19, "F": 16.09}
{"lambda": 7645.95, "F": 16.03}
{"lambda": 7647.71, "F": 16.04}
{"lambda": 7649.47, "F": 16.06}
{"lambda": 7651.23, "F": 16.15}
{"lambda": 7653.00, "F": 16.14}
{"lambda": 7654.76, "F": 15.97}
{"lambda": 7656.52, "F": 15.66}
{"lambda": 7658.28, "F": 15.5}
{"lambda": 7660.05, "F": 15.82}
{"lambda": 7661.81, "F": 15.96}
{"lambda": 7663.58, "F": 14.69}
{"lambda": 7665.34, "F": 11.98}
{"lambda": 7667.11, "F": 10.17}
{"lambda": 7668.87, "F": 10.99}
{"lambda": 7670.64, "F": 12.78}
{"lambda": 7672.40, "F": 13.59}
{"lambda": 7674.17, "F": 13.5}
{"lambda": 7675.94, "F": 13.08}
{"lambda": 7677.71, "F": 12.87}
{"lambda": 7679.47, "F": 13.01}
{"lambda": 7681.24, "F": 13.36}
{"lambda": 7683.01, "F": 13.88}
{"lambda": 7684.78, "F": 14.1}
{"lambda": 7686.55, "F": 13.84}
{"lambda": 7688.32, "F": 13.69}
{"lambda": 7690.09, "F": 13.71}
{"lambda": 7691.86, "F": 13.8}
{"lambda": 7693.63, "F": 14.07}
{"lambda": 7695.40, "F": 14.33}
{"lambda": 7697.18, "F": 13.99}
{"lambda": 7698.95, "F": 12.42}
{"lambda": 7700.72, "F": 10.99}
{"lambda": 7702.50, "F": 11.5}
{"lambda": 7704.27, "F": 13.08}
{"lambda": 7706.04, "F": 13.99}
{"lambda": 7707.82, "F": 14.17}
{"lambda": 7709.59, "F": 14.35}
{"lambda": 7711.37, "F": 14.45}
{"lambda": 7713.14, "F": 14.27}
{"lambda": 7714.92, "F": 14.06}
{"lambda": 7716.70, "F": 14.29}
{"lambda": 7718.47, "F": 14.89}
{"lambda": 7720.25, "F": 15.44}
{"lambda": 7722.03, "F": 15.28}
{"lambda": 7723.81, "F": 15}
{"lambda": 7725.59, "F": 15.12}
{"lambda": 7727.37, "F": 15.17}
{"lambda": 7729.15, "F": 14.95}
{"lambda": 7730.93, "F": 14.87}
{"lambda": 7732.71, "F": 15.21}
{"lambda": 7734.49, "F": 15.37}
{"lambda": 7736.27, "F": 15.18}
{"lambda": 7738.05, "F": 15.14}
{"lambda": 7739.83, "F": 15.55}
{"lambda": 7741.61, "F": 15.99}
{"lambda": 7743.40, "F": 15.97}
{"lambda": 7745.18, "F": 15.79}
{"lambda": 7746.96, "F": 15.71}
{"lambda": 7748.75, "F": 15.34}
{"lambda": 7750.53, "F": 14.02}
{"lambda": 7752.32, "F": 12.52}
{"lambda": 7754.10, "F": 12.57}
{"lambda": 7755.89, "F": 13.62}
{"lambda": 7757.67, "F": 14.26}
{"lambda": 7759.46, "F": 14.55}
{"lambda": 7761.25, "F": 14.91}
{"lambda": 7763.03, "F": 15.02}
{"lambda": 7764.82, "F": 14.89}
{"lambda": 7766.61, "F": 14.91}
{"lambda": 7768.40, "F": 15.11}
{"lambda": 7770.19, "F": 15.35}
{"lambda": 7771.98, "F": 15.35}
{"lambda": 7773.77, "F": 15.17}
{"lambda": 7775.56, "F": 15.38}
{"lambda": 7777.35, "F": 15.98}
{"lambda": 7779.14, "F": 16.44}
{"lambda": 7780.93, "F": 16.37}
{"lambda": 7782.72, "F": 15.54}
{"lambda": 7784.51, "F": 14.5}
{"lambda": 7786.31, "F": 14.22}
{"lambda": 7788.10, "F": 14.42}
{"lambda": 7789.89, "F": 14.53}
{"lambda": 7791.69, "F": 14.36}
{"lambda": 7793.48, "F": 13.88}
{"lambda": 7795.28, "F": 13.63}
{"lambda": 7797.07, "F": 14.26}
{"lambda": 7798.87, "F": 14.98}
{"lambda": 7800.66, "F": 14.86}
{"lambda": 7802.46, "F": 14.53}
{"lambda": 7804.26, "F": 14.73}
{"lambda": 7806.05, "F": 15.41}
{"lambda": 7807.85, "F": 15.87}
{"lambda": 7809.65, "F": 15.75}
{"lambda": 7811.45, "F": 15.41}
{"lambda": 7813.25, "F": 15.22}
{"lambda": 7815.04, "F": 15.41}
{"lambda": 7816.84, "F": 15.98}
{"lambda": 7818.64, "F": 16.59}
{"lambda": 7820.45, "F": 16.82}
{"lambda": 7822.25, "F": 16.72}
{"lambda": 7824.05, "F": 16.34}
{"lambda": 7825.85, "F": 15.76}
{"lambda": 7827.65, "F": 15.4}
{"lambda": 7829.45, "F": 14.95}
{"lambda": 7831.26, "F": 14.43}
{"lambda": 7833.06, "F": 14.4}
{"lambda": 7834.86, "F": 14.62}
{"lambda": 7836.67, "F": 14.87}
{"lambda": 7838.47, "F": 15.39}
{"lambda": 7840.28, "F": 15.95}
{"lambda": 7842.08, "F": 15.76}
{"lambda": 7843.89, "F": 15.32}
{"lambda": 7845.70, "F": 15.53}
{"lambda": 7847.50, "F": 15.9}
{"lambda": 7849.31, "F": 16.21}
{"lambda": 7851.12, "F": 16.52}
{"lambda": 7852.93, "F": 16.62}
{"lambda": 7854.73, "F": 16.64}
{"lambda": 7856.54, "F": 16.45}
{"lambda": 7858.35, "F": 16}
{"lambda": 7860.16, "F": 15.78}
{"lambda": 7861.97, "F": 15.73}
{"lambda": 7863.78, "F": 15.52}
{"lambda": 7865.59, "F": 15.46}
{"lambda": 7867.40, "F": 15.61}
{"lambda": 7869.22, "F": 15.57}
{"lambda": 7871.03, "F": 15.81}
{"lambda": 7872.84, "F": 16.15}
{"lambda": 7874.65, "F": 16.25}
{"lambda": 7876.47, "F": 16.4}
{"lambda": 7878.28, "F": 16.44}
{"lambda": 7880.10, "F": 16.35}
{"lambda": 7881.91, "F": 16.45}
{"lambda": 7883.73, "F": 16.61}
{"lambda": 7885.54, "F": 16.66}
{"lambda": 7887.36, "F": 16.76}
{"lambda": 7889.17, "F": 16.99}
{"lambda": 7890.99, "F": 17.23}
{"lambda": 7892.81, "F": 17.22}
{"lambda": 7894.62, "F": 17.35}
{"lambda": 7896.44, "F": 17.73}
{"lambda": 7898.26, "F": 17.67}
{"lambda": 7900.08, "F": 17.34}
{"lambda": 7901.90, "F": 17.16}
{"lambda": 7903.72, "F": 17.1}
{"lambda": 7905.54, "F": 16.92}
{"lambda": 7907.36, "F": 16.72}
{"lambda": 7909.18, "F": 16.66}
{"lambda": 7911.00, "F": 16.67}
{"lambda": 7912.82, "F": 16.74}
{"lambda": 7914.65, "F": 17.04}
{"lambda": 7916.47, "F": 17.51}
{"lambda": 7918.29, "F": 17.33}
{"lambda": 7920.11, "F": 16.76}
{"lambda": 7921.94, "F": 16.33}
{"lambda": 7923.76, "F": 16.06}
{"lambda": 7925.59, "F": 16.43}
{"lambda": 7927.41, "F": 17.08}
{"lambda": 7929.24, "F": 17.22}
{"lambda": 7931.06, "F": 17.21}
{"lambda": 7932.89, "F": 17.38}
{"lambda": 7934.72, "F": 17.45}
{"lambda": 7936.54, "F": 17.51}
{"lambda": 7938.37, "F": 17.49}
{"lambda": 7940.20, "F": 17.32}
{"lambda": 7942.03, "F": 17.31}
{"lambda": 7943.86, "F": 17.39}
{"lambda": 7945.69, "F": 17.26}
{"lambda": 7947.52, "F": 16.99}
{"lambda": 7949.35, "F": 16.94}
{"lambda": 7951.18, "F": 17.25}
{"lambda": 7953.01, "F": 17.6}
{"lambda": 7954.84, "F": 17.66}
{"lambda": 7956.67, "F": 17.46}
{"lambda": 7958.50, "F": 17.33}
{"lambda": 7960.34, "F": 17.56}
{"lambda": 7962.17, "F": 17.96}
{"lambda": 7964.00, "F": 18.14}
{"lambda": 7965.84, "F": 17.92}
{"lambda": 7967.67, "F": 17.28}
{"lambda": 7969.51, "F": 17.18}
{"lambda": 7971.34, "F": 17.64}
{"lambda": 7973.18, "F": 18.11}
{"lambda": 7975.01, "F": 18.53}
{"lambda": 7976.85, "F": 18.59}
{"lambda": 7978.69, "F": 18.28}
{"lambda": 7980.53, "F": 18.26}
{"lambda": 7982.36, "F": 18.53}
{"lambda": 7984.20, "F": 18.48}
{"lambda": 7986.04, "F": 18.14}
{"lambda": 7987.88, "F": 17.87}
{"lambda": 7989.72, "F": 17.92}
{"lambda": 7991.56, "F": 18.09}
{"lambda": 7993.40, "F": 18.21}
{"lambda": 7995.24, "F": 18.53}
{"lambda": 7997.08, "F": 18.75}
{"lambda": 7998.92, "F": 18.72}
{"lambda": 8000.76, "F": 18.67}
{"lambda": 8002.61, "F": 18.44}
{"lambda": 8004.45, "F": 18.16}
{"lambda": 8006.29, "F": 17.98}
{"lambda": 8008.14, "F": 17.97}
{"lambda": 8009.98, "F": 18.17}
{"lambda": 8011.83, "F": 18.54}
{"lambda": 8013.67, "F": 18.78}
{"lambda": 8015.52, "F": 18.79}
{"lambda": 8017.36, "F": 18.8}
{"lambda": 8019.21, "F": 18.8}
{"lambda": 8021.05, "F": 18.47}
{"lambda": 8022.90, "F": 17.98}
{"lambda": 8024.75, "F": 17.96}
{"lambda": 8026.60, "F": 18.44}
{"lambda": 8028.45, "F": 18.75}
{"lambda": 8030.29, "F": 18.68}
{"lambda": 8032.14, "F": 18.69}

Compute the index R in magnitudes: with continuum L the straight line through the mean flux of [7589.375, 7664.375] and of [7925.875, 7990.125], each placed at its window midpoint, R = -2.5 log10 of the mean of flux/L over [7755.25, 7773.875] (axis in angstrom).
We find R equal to 0.15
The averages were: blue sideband 16.6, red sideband 17.7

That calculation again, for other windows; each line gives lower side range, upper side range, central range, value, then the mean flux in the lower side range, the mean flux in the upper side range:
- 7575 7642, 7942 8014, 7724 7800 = 0.171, 17.1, 18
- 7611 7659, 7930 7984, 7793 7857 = 0.109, 16.3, 17.7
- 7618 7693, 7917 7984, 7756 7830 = 0.068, 15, 17.5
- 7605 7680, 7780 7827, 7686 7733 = 0.094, 15.5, 15.2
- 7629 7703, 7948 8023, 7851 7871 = 0.046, 14.4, 18.1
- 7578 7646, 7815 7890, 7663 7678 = 0.310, 17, 15.9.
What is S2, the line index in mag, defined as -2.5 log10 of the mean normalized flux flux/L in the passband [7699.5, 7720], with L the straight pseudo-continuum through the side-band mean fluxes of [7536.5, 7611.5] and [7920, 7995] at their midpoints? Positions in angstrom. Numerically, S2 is 0.277 mag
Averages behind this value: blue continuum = 17.7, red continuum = 17.6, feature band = 13.7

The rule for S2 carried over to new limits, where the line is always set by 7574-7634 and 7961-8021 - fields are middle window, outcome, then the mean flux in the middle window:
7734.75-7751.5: 0.144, 15.4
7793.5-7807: 0.213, 14.6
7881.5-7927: 0.067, 16.9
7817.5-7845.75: 0.148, 15.6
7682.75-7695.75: 0.245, 13.9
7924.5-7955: 0.054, 17.2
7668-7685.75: 0.307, 13.1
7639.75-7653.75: 0.071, 16.2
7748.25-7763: 0.249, 14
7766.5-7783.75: 0.137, 15.6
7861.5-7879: 0.131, 15.9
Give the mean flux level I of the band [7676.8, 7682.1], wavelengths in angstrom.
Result 13.1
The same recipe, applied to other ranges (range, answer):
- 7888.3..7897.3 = 17.3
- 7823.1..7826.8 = 16.1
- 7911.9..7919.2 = 17.2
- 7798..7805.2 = 14.8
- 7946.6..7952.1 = 17.1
